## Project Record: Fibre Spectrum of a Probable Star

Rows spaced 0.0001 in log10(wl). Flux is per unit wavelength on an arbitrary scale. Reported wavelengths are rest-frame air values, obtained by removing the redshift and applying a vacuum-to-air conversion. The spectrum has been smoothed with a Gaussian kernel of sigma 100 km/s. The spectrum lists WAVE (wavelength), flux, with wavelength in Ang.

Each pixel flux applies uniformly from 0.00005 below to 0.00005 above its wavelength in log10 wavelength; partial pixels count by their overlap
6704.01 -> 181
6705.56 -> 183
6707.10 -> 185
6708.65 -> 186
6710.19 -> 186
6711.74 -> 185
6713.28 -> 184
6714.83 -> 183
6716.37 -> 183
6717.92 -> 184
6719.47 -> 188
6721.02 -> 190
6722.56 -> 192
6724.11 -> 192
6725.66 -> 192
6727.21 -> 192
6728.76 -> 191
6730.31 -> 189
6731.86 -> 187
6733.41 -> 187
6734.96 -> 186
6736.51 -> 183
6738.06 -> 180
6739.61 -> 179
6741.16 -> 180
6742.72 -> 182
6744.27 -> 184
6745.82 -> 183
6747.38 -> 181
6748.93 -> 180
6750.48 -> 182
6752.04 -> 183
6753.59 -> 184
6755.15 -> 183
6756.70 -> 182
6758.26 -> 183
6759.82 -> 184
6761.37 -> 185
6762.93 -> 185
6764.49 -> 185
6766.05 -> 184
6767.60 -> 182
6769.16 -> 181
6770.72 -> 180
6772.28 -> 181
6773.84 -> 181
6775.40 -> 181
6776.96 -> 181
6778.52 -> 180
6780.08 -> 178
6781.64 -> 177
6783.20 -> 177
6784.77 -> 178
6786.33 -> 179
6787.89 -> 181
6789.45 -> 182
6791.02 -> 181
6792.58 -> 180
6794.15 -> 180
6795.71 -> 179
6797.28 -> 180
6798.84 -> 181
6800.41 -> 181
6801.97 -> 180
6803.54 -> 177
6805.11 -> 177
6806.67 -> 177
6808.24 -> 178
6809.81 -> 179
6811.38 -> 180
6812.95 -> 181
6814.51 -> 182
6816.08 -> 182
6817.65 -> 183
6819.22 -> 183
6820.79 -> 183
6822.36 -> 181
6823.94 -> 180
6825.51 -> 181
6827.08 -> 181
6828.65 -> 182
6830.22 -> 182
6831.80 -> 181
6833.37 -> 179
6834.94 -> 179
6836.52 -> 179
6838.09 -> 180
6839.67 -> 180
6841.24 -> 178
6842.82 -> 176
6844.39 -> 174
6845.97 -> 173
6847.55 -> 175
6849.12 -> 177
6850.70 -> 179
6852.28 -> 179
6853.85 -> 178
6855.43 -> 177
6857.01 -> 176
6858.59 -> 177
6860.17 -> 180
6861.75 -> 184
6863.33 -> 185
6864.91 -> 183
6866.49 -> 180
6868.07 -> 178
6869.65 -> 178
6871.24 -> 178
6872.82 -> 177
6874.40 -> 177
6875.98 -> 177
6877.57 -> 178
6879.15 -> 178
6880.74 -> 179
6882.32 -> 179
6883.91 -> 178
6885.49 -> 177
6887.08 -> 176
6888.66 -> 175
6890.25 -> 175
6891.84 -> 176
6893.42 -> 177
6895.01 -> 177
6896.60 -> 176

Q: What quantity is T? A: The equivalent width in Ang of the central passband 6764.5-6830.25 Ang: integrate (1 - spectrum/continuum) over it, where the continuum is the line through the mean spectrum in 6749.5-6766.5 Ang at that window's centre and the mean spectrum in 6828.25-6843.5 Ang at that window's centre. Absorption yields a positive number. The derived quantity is 0.4 Ang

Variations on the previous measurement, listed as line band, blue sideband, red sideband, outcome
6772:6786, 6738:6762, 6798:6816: 0.13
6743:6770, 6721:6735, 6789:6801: 0.42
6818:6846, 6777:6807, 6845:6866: -0.14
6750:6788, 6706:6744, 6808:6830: 0.48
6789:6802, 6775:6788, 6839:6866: -0.11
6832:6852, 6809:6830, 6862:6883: 0.32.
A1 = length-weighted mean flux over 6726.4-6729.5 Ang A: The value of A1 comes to 191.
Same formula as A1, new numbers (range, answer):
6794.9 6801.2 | 180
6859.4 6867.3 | 182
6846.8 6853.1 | 178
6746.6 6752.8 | 181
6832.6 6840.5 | 179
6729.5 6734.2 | 188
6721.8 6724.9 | 192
